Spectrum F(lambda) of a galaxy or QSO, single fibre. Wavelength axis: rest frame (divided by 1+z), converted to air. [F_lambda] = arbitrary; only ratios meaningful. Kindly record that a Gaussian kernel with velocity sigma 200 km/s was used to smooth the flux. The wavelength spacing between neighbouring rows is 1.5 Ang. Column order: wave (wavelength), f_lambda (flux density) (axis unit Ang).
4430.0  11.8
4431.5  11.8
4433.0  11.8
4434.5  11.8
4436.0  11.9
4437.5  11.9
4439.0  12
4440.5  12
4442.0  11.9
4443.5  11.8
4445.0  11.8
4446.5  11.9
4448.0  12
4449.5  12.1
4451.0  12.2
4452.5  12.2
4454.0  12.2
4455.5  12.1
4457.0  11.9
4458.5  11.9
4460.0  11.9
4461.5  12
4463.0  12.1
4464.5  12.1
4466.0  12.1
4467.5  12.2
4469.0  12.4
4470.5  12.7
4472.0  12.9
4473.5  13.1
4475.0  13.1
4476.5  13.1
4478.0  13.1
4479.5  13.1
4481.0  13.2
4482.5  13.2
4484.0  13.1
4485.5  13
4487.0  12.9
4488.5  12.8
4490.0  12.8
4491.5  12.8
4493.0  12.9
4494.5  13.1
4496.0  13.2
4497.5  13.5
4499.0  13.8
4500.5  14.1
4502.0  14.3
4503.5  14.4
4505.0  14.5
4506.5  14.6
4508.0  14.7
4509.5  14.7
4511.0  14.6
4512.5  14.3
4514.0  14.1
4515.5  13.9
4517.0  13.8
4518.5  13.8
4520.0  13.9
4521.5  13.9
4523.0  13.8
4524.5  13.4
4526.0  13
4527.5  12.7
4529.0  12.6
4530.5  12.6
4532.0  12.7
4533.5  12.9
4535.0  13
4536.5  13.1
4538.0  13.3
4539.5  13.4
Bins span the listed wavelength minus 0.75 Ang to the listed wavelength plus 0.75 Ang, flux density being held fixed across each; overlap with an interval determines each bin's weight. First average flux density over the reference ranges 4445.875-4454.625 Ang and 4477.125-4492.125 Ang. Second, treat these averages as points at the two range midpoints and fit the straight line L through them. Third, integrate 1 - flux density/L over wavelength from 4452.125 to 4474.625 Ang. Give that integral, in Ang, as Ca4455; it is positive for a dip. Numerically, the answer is 0.3 Ang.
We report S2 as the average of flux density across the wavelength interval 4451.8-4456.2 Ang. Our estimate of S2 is 12.2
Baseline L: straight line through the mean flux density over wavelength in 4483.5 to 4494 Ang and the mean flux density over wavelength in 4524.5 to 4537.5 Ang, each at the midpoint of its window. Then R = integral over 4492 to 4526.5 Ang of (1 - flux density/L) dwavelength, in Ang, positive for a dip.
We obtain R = -2.8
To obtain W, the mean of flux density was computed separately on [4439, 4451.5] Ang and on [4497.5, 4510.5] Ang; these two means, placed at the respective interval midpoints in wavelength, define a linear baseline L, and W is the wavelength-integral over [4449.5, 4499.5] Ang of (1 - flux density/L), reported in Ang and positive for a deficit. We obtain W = 1.8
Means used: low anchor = 12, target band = 12.7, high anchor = 14.3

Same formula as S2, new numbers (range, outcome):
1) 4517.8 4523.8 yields 13.8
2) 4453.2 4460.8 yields 12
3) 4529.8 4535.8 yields 12.8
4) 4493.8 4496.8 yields 13.2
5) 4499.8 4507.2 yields 14.4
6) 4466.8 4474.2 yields 12.7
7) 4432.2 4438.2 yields 11.8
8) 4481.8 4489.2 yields 13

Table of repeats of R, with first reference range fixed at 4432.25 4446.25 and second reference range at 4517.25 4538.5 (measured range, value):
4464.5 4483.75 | -0.7 Ang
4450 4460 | 0.0 Ang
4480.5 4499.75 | -0.7 Ang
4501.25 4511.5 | -1.3 Ang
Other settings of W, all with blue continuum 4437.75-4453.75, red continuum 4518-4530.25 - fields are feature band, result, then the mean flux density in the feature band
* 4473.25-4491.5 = -0.59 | 13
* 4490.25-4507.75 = -1.12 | 13.7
